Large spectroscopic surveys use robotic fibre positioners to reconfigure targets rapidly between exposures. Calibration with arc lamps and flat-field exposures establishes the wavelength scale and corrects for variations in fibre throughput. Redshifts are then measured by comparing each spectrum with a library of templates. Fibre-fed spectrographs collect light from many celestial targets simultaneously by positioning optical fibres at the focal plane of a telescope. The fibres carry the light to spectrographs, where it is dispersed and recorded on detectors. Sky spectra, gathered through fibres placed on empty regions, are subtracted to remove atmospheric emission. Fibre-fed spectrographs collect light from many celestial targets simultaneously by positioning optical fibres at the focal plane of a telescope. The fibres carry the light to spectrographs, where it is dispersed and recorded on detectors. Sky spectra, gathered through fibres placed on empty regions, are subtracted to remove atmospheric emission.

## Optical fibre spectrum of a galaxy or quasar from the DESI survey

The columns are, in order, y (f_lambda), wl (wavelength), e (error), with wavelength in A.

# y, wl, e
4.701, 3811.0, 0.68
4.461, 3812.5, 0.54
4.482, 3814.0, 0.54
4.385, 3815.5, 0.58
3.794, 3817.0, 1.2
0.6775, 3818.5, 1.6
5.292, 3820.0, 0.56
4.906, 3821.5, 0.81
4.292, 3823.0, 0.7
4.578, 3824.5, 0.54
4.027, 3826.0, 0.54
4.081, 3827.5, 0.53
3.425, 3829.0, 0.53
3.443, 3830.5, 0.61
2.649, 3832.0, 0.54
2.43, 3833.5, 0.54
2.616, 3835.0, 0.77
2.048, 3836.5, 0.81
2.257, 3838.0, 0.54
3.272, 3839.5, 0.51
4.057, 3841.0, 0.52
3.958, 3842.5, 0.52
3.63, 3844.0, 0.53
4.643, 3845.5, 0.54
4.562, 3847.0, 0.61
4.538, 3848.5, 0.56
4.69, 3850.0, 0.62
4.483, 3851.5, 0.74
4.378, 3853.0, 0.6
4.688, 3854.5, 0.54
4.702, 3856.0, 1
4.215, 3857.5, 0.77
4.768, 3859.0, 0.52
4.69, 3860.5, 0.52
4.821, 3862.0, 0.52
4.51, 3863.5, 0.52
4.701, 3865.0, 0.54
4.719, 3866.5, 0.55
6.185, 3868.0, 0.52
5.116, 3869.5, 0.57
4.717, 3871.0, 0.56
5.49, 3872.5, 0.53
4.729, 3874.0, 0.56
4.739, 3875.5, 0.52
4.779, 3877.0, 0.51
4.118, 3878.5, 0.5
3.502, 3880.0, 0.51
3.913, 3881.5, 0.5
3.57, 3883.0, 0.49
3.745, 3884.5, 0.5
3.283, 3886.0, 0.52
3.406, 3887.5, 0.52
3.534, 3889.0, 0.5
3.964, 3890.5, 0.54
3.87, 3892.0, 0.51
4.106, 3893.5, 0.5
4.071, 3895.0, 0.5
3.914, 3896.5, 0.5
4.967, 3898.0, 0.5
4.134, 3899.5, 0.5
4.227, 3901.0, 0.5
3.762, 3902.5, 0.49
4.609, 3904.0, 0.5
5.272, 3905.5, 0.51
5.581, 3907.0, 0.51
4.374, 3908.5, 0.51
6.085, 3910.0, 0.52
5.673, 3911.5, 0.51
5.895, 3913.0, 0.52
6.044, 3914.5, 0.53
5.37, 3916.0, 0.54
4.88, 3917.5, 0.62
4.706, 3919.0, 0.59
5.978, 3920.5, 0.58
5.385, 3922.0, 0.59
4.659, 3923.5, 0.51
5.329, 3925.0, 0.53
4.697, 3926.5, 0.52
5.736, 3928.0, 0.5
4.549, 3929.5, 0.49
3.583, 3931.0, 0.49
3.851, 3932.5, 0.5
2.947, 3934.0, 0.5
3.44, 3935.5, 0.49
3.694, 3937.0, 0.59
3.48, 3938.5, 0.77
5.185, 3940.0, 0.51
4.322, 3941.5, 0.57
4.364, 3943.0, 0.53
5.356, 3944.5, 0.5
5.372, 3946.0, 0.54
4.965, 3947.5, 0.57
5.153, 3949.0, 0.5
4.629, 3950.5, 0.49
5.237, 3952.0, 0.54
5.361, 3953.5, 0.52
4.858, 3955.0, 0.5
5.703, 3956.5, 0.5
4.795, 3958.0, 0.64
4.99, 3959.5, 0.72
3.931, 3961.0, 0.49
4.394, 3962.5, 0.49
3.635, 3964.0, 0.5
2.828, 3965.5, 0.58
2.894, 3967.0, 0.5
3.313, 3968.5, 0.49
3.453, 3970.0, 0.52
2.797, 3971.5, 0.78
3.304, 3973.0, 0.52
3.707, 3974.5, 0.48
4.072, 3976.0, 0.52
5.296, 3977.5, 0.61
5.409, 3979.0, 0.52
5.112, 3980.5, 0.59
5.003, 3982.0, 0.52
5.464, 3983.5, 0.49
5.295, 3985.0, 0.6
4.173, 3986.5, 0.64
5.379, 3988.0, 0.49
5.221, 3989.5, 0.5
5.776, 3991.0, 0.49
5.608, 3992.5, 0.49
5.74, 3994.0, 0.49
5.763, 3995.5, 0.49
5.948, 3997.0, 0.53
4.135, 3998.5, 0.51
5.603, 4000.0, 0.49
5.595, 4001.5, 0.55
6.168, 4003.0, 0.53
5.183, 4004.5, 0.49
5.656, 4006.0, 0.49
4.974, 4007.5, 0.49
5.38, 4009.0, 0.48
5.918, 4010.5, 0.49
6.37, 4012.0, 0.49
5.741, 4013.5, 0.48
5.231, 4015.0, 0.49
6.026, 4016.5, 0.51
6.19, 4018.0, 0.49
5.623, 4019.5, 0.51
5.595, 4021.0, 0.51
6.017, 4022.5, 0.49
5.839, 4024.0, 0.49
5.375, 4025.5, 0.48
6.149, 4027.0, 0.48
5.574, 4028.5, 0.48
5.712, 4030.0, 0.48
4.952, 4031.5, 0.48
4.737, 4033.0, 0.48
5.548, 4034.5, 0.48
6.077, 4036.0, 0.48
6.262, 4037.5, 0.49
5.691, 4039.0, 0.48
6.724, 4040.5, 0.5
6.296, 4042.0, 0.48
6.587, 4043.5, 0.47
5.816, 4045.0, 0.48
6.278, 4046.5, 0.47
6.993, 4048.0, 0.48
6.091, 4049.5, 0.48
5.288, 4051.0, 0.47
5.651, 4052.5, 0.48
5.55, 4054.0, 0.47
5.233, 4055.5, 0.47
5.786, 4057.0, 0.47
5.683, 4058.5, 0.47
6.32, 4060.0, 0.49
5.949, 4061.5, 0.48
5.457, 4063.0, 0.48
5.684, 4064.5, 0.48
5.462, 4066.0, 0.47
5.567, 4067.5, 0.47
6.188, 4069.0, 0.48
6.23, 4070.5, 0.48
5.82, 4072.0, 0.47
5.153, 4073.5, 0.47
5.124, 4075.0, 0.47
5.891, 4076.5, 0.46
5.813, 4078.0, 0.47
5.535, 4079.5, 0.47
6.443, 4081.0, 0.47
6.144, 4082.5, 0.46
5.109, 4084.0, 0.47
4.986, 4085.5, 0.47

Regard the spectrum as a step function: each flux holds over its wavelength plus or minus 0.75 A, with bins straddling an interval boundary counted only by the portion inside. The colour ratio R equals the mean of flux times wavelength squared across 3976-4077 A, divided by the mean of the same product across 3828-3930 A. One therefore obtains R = 1.4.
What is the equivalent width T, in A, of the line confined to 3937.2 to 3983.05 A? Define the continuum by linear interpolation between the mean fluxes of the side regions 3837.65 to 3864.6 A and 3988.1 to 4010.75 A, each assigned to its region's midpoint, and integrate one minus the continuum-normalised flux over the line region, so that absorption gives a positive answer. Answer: 6.6 A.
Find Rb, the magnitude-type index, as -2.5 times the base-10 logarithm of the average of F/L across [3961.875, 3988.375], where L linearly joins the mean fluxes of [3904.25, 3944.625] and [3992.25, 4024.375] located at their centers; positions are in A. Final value 0.26 mag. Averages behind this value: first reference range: 4.82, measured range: 4.18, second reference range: 5.65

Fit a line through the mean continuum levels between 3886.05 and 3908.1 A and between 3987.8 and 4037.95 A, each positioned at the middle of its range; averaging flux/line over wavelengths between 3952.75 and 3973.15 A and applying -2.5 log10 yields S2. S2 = 0.231 mag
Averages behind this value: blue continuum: 4.22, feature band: 4.04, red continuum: 5.62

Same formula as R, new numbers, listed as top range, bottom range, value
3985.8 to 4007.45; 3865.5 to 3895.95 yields 1.34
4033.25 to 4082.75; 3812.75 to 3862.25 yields 1.67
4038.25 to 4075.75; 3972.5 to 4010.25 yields 1.17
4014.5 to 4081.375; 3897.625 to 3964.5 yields 1.29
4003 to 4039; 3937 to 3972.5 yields 1.34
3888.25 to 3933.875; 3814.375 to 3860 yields 1.27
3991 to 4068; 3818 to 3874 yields 1.52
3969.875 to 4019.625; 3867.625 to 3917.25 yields 1.20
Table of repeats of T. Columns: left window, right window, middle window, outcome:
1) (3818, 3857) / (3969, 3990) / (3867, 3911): -3.8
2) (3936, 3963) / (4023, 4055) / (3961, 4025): 3.8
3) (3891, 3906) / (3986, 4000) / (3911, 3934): -2.4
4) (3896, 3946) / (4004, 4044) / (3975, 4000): 0.9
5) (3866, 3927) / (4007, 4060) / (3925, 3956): 2.9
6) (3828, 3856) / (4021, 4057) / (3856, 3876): -4.7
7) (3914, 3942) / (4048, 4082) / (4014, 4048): -2.4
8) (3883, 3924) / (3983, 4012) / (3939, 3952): 0.2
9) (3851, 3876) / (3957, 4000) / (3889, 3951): 0.3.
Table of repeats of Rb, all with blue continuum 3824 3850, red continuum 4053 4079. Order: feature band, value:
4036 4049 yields -0.153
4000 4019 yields -0.105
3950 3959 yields -0.100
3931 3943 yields 0.166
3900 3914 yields -0.195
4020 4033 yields -0.054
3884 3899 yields 0.050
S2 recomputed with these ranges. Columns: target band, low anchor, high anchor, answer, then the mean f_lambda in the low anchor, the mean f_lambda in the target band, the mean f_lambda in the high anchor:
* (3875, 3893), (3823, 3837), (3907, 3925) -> 0.19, 3.33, 3.86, 5.38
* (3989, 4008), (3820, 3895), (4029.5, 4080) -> -0.04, 4.12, 5.5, 5.8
